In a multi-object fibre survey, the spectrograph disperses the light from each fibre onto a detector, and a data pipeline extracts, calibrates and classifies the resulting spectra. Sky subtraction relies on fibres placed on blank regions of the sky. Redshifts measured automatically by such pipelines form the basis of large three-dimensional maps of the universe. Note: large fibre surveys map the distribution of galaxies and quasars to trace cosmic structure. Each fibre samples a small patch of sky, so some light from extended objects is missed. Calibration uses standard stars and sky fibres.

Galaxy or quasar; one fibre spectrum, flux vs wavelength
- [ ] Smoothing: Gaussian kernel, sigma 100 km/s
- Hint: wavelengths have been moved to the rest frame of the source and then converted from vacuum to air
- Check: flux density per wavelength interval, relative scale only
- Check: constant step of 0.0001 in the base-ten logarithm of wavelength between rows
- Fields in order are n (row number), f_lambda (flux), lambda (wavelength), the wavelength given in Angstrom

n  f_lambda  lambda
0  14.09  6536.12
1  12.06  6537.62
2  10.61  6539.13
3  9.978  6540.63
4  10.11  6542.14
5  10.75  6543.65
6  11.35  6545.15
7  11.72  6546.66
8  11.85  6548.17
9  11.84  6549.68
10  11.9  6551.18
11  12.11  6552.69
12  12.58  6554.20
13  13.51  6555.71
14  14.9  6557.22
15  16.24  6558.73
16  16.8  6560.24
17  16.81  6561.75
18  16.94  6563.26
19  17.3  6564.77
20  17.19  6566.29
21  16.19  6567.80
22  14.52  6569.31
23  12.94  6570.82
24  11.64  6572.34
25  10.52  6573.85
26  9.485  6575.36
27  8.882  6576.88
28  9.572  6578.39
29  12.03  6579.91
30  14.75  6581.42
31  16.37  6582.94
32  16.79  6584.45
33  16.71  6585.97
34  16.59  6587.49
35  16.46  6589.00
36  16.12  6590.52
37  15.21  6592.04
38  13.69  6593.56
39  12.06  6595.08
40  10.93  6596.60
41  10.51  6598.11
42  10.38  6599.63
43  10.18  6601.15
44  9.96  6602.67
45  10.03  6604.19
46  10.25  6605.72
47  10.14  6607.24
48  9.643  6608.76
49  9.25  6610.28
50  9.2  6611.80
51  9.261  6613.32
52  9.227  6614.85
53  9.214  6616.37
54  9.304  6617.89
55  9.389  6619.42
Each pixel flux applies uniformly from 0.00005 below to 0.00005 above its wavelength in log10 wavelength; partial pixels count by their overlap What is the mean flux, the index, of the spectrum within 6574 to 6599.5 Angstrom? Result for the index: 13.4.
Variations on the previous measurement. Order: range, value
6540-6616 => 12.7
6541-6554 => 11.5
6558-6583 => 13.9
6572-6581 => 10.5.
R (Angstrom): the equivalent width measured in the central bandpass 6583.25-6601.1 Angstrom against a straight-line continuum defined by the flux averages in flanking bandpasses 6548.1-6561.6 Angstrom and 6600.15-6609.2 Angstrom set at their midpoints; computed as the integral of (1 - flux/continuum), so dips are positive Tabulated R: -4.8 Angstrom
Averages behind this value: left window 13.8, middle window 14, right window 10.1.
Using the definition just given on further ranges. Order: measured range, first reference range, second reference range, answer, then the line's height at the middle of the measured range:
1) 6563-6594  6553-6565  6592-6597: -0.7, 14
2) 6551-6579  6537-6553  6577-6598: -2.7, 12.6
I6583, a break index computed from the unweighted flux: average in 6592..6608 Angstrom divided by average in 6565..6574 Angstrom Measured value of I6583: 0.8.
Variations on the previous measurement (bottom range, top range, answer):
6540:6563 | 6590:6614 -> 0.85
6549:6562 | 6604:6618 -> 0.68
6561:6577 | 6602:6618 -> 0.68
